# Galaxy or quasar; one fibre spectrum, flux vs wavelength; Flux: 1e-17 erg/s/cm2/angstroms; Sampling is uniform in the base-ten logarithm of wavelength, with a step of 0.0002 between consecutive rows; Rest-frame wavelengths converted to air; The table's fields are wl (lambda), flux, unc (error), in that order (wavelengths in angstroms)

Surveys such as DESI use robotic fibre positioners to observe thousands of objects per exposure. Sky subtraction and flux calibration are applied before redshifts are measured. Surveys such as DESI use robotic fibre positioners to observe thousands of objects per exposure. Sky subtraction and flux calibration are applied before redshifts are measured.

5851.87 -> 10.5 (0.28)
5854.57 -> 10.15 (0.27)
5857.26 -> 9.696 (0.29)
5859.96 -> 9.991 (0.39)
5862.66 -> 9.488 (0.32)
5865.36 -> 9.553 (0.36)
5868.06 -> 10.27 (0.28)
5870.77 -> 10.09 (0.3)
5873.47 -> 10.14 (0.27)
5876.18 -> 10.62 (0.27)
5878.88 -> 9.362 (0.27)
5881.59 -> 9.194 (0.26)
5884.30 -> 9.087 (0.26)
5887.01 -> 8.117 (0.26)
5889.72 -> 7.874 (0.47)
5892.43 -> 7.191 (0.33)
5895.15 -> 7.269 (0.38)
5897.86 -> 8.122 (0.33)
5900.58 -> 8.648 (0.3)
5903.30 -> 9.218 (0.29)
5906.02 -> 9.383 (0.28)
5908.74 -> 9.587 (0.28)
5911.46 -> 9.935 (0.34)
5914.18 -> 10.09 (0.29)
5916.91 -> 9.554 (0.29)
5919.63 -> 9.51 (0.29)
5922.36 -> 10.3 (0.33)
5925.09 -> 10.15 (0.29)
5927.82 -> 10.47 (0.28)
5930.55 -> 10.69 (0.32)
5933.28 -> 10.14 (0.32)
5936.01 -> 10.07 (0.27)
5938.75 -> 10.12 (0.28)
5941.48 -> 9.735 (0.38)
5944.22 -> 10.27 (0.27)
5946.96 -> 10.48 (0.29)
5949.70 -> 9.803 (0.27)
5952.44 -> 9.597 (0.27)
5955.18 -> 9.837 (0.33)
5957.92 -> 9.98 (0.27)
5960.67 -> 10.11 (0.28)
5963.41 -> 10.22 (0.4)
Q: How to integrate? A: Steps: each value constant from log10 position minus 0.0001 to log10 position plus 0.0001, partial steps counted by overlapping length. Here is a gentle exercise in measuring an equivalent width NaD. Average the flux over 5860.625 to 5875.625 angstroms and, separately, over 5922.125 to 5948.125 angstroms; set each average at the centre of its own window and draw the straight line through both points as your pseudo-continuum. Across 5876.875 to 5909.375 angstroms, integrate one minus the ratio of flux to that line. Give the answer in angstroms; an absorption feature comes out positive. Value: 4.68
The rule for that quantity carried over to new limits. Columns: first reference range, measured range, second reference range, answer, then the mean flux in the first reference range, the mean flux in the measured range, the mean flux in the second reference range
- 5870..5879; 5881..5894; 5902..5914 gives 2.2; 10.2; 8.22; 9.59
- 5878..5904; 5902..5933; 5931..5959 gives -2.4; 8.37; 9.91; 10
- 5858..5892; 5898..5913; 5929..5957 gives 0.7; 9.42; 9.26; 10.1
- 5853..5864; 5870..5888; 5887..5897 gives -2.3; 9.84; 9.53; 7.57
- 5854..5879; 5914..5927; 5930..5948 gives 0.3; 9.96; 9.92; 10.2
